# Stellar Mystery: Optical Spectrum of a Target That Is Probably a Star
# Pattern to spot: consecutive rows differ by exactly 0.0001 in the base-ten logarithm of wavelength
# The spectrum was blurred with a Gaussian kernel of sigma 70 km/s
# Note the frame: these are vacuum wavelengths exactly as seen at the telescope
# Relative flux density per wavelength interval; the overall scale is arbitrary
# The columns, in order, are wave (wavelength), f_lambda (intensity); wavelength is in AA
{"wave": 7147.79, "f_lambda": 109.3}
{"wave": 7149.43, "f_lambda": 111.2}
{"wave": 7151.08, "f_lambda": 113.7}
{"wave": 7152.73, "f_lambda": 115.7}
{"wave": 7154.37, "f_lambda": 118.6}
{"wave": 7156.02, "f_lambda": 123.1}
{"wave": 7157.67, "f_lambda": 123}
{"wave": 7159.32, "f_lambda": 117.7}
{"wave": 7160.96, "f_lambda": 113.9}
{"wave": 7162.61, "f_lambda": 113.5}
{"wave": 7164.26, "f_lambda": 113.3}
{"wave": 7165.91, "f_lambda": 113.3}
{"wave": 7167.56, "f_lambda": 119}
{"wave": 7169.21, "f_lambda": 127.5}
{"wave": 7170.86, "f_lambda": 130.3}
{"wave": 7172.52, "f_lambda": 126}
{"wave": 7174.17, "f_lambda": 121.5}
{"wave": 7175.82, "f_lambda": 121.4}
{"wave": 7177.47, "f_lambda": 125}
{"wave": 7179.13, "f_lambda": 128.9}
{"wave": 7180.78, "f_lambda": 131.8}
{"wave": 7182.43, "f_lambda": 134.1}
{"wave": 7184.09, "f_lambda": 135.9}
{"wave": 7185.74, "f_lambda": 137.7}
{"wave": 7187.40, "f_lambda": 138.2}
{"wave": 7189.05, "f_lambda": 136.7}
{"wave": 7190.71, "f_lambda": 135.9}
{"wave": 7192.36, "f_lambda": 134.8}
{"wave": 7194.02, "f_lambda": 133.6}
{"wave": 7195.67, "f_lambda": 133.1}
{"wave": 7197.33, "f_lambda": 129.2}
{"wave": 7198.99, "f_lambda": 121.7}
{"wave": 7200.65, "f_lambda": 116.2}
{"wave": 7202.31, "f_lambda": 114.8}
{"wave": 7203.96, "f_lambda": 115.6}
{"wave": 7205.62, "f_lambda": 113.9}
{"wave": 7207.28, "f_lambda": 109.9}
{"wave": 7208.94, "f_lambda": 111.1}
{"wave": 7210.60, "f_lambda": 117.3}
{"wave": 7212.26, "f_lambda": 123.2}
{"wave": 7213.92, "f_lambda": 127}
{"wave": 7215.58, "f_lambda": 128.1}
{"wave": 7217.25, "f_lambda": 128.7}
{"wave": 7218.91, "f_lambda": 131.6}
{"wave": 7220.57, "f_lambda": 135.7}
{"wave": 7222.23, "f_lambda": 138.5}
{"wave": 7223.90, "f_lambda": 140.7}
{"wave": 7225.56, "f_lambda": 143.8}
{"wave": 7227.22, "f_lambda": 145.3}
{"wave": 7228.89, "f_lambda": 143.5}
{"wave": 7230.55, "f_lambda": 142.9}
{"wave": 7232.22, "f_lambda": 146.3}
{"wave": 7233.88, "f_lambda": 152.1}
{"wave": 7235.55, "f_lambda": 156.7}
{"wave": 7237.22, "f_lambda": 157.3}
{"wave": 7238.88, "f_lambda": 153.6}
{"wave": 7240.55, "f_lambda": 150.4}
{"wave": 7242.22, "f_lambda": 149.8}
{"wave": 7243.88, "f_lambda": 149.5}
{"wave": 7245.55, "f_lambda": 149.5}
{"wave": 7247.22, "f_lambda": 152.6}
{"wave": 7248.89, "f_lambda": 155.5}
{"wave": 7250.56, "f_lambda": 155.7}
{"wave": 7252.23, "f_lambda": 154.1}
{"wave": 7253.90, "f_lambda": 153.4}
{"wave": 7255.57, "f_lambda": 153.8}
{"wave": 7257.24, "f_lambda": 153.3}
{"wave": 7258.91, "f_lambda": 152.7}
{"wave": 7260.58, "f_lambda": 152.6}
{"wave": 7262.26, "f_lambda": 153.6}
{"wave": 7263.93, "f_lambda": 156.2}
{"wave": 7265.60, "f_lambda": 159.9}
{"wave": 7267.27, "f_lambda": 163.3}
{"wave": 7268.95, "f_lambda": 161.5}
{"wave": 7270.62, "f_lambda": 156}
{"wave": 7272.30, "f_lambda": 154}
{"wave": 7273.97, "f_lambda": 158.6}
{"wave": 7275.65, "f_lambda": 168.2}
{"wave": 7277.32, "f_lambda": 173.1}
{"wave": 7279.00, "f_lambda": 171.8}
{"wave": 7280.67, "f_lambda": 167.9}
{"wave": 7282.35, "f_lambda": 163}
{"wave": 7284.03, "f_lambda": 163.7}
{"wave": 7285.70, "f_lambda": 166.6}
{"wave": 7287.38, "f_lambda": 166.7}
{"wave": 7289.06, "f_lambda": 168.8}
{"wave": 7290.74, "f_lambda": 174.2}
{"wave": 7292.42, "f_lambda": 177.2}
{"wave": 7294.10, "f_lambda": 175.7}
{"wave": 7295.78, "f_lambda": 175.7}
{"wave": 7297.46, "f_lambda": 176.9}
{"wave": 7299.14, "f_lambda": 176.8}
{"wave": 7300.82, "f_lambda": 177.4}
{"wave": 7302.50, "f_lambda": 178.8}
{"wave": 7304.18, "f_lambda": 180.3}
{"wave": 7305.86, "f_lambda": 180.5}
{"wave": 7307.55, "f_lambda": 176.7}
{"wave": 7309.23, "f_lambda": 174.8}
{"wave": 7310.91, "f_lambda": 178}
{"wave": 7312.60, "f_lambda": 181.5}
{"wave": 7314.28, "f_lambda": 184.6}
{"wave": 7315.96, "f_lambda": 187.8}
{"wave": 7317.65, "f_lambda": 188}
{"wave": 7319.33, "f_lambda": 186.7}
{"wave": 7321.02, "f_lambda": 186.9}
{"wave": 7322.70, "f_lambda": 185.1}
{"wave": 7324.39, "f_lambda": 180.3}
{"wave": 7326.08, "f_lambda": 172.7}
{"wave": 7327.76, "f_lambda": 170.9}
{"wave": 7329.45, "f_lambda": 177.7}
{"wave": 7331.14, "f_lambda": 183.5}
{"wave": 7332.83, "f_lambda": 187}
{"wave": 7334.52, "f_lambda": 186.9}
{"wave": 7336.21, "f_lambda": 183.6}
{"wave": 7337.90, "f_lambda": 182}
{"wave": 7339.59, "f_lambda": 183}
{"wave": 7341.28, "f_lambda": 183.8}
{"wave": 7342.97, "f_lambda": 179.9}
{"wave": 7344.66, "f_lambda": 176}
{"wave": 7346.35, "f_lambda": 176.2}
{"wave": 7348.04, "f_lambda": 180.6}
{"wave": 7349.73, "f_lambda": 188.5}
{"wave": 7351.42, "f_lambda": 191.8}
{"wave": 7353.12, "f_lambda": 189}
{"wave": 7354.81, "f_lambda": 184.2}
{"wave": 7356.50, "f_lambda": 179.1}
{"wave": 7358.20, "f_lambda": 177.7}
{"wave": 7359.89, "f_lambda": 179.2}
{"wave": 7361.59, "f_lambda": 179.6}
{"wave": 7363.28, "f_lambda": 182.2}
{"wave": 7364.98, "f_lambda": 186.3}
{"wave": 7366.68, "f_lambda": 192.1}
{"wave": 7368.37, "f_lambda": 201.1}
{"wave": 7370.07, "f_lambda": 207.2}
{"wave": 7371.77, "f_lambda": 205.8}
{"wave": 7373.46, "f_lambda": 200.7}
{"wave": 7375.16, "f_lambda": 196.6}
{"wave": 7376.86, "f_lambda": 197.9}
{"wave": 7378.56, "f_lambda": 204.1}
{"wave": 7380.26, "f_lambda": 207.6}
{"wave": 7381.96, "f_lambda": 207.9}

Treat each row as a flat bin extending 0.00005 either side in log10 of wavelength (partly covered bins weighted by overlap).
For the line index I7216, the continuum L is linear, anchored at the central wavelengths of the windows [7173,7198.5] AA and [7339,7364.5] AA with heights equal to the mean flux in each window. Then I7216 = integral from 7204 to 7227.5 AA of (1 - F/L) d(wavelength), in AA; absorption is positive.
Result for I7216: 2.3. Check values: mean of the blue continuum 132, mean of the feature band 127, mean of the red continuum 182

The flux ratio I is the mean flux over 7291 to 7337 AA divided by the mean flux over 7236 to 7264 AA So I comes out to 1.18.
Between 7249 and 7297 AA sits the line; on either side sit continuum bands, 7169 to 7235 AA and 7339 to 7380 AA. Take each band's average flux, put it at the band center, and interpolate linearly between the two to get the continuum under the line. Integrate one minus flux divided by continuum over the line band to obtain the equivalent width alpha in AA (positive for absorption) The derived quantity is -1.78 AA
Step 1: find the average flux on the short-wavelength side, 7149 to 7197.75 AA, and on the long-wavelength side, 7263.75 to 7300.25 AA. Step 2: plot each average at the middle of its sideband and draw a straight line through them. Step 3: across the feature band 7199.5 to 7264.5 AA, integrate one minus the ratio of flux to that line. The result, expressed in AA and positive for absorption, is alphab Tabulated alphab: 3.4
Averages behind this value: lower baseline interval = 125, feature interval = 141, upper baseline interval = 167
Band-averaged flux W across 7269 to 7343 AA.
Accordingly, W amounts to 176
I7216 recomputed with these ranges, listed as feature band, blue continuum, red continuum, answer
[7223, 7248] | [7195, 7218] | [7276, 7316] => -2.0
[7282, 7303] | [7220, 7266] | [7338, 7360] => -0.9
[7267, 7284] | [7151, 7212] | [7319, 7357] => -0.5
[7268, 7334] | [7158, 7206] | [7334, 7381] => -2.6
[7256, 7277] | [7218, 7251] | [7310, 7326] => 0.5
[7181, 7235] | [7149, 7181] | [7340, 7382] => 1.7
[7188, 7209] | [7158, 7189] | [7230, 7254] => 1.7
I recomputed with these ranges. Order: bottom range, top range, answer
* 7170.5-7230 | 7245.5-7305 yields 1.27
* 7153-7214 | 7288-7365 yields 1.46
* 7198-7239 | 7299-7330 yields 1.36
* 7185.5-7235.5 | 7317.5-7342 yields 1.39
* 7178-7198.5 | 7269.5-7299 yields 1.26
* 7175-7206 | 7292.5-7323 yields 1.40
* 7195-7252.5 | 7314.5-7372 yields 1.35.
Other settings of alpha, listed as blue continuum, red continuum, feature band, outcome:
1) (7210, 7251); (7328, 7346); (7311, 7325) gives -0.8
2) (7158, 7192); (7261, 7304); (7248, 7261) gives 0.2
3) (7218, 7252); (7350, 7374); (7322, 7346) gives -0.1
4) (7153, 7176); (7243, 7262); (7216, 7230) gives 0.4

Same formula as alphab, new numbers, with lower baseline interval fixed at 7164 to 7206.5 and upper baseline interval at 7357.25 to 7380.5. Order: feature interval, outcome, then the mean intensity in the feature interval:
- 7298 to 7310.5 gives -0.6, 178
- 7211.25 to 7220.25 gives 0.6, 128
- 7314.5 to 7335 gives -0.6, 183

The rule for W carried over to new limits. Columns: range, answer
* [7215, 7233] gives 139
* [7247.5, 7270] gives 156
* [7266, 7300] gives 168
